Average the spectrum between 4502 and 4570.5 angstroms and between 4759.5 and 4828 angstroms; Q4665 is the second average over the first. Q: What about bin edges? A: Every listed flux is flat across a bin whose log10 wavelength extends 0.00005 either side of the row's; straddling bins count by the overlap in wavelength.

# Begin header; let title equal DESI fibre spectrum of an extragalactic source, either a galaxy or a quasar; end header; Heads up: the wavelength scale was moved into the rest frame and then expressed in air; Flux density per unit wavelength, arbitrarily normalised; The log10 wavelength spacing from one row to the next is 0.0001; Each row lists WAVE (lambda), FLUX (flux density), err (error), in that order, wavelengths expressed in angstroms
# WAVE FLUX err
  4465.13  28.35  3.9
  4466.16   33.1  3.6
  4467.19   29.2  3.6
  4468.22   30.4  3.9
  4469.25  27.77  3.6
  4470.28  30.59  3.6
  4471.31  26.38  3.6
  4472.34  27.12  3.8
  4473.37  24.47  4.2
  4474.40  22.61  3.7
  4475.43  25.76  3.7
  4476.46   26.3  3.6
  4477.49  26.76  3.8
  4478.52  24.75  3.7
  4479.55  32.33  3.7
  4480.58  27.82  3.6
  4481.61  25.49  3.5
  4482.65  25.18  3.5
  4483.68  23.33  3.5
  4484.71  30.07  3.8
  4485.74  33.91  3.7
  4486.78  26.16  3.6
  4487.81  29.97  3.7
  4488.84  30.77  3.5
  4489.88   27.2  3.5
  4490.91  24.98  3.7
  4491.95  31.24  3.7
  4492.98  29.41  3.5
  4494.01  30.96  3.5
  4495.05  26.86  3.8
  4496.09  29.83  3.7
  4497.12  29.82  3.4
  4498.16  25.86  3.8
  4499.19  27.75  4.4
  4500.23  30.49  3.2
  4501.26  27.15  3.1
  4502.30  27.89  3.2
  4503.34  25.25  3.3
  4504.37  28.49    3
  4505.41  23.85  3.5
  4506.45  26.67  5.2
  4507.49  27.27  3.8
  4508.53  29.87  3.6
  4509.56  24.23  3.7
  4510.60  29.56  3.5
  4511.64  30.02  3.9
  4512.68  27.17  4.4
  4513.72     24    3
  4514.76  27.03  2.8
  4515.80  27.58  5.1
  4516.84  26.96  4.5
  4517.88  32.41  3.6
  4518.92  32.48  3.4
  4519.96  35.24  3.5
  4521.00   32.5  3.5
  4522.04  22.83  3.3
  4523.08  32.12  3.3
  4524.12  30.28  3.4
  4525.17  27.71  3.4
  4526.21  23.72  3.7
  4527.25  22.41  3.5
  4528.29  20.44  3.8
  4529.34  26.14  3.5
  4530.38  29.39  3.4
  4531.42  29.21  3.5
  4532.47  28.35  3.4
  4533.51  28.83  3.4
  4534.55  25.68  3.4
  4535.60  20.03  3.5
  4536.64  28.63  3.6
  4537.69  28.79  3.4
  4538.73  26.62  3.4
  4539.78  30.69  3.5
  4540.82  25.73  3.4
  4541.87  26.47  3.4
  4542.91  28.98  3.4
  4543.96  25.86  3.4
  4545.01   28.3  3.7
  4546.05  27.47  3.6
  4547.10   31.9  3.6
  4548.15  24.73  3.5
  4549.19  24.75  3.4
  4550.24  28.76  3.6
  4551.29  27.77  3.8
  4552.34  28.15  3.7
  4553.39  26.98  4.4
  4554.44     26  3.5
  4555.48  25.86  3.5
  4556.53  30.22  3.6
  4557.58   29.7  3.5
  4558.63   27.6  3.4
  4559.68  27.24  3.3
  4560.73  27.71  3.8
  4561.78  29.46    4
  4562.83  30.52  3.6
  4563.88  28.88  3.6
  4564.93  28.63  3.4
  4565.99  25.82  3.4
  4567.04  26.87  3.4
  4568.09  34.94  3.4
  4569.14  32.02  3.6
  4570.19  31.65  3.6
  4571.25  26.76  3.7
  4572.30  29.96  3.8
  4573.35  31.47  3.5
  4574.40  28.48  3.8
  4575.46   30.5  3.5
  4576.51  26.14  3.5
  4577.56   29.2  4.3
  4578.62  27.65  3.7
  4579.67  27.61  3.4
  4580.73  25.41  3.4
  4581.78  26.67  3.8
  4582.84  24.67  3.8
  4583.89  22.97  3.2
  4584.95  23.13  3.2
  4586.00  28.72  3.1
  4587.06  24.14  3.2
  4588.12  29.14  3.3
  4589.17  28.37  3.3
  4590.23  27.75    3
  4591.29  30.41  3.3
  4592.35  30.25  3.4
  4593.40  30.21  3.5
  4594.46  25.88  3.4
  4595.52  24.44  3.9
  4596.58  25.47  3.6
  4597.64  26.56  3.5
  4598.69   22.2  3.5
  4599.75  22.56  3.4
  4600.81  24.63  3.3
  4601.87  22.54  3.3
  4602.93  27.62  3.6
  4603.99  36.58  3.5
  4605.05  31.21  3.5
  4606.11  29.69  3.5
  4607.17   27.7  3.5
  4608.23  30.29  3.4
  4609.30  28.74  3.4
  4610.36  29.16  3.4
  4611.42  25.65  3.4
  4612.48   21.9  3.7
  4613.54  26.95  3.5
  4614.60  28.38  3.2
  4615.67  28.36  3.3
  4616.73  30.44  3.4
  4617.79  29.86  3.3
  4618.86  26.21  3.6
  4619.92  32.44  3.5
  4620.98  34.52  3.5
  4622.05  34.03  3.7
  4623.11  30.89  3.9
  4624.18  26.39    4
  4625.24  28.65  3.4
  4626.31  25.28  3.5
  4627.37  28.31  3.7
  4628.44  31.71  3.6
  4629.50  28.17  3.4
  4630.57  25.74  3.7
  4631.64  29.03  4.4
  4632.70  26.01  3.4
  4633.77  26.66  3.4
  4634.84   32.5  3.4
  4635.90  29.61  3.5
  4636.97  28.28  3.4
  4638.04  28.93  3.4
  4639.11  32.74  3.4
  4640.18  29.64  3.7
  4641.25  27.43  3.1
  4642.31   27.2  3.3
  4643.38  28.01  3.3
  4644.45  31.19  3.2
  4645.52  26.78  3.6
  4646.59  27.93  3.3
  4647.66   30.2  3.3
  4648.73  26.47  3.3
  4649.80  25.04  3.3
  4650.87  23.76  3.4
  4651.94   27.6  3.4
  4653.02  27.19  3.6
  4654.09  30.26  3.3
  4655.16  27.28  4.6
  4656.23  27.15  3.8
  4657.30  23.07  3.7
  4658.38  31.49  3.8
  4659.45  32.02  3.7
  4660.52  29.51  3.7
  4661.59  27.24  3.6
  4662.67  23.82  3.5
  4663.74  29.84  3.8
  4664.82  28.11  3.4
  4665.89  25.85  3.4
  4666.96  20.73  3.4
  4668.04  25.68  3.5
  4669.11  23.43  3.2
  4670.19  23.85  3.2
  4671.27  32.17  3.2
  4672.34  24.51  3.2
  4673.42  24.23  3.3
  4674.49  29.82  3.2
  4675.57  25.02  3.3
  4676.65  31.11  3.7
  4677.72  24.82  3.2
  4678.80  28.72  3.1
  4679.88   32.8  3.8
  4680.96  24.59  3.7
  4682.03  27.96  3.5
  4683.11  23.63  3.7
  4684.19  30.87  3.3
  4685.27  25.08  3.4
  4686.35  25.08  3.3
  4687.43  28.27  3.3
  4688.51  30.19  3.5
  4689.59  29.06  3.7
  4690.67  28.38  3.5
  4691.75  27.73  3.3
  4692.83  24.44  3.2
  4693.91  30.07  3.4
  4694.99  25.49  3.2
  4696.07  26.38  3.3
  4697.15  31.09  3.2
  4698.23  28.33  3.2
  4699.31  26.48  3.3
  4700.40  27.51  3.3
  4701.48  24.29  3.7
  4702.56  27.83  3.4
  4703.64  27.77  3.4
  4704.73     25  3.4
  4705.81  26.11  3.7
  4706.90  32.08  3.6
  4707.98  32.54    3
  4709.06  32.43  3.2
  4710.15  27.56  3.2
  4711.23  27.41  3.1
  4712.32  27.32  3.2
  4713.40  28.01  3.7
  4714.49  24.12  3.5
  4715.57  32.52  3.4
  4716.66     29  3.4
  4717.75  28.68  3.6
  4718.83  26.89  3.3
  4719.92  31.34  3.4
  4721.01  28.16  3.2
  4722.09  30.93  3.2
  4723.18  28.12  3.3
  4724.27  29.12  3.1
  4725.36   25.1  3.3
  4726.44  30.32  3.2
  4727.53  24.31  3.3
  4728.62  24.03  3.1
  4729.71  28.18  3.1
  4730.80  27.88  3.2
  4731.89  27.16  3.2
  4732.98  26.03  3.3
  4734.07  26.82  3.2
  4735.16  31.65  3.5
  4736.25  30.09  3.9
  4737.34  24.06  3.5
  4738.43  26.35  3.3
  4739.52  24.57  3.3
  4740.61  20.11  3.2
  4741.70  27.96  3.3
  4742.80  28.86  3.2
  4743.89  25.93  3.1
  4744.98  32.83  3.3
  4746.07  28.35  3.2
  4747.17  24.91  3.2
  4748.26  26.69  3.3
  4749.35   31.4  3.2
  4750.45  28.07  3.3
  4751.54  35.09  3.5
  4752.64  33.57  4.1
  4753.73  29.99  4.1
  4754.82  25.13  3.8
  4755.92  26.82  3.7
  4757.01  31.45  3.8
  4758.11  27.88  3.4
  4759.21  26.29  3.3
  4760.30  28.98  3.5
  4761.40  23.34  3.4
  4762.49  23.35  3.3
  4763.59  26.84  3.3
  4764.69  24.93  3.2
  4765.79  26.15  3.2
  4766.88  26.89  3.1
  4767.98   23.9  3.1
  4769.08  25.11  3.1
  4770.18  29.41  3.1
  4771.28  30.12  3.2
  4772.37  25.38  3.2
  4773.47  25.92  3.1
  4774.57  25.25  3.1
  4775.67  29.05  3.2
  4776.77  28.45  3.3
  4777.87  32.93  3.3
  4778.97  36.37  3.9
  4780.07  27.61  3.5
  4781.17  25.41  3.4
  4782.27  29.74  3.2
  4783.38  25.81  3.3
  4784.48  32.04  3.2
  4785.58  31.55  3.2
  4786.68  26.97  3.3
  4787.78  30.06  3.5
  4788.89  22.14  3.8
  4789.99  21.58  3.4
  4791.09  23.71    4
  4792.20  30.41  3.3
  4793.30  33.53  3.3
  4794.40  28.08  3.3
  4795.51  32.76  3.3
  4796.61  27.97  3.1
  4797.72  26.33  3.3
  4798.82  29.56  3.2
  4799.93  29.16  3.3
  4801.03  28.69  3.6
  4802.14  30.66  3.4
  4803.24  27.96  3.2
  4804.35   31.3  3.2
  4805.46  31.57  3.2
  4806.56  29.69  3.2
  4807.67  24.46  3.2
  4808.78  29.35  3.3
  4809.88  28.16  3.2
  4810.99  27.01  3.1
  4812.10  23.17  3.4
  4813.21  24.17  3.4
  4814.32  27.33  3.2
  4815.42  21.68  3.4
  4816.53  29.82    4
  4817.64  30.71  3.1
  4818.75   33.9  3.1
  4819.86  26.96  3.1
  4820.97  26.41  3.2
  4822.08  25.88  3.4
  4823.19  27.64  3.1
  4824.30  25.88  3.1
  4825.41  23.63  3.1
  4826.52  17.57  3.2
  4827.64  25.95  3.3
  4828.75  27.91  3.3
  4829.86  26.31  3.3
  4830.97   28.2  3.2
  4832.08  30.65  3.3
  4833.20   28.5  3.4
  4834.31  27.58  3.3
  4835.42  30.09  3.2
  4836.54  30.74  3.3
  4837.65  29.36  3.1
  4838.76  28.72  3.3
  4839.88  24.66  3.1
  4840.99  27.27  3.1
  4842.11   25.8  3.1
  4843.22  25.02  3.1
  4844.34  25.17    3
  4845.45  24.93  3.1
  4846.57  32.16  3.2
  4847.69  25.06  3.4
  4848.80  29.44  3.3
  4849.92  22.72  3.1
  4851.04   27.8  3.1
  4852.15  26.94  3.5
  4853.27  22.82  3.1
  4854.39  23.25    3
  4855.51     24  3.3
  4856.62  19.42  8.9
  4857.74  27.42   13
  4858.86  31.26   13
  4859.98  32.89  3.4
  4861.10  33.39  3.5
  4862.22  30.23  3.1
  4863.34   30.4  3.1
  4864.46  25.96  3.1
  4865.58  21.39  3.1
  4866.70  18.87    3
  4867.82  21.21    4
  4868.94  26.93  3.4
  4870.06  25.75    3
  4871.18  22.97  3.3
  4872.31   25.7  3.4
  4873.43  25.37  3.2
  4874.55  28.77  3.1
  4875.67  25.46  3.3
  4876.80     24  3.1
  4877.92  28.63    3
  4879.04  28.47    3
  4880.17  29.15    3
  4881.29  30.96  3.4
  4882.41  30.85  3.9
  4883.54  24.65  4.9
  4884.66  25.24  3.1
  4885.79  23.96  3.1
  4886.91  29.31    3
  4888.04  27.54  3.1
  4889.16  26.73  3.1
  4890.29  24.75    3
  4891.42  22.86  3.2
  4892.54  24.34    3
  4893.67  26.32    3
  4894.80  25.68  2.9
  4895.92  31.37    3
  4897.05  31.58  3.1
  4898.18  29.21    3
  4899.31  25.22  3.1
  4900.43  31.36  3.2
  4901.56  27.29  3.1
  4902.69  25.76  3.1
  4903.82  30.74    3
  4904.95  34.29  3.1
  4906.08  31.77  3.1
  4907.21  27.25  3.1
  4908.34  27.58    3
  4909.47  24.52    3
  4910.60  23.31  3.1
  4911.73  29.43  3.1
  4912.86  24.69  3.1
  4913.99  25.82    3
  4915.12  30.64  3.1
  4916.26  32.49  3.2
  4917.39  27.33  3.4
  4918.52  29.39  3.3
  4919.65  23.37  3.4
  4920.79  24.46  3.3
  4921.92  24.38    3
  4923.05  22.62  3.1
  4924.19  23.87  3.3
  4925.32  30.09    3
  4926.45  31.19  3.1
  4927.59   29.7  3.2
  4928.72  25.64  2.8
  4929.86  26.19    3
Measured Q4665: 1.0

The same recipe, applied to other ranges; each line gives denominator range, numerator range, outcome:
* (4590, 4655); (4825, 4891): 0.94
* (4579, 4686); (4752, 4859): 0.99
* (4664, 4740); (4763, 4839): 1.01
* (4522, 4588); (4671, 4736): 1.01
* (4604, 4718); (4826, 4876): 0.94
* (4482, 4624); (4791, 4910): 0.98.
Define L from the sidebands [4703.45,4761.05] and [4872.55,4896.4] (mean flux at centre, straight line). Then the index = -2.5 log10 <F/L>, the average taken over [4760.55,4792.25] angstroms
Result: 0.02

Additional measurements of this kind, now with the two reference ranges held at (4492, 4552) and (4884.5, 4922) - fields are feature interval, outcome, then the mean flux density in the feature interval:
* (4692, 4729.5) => -0.02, 28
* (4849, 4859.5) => 0.09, 25.3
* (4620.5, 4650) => -0.05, 28.9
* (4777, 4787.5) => -0.09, 29.8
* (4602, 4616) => -0.03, 28.5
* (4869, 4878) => 0.07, 25.7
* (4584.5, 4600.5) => 0.04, 26.6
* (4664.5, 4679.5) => 0.05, 26.3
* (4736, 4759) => -0.02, 28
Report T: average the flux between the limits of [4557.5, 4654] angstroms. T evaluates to 28.2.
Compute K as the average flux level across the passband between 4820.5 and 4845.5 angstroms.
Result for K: 26.7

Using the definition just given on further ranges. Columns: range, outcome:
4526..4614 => 27.5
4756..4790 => 27.5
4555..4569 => 28.8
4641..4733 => 27.6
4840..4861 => 26.4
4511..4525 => 29.2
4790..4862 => 27.5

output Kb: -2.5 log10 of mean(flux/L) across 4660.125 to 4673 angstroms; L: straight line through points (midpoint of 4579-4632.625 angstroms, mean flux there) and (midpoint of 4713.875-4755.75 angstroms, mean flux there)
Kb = 0.07 mag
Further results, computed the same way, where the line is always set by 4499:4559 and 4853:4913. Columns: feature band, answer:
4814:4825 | -0.022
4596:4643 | -0.035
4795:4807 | -0.096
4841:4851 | 0.024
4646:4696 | 0.005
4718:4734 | -0.018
